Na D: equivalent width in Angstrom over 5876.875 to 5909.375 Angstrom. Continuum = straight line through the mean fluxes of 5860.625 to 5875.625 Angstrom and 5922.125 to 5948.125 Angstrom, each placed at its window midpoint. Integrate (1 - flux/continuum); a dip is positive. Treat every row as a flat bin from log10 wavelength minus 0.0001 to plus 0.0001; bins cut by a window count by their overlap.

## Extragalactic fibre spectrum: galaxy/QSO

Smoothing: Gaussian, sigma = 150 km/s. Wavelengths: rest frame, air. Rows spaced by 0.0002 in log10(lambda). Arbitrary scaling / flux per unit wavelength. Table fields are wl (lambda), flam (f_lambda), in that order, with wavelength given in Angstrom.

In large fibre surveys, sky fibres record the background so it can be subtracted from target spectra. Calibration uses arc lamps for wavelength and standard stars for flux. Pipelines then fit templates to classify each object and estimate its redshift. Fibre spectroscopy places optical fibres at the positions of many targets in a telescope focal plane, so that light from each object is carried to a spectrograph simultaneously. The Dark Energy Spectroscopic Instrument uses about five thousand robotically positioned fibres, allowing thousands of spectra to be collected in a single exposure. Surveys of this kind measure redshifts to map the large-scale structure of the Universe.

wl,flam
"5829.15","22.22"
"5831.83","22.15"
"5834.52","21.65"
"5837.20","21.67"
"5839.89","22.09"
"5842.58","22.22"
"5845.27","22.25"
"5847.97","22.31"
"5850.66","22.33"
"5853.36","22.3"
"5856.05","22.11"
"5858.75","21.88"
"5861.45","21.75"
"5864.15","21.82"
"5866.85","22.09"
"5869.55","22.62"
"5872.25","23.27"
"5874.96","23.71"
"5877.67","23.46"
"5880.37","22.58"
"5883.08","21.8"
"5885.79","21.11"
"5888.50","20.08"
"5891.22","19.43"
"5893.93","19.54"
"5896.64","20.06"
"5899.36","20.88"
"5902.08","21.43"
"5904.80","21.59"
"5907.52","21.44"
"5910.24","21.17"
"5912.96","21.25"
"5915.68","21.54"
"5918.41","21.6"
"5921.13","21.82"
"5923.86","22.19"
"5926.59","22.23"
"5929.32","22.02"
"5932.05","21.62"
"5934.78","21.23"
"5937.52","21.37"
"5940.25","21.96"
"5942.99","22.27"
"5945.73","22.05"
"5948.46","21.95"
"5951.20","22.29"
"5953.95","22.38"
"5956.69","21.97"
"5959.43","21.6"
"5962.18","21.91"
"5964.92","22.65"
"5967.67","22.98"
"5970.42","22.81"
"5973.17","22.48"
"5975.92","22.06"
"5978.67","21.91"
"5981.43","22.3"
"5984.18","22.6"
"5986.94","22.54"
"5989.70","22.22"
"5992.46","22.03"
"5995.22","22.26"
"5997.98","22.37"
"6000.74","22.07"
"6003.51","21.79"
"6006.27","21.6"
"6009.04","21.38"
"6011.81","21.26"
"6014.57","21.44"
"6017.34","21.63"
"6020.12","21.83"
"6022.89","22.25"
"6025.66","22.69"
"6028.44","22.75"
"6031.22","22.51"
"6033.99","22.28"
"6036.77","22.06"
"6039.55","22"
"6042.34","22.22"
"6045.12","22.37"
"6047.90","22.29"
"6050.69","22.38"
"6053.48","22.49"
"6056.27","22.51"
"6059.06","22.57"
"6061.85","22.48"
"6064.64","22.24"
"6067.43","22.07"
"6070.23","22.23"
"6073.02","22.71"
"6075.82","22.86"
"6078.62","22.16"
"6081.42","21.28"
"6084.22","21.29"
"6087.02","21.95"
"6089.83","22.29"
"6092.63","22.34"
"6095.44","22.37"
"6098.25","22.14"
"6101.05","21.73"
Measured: 1.8 Angstrom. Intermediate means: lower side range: 22.5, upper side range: 21.9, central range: 21.1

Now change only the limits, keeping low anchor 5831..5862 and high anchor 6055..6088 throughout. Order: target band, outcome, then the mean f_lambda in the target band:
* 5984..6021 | 0.4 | 21.9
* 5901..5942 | 0.9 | 21.6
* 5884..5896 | 1.1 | 20.1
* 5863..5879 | -0.6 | 22.8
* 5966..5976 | -0.2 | 22.6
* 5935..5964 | 0.2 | 22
